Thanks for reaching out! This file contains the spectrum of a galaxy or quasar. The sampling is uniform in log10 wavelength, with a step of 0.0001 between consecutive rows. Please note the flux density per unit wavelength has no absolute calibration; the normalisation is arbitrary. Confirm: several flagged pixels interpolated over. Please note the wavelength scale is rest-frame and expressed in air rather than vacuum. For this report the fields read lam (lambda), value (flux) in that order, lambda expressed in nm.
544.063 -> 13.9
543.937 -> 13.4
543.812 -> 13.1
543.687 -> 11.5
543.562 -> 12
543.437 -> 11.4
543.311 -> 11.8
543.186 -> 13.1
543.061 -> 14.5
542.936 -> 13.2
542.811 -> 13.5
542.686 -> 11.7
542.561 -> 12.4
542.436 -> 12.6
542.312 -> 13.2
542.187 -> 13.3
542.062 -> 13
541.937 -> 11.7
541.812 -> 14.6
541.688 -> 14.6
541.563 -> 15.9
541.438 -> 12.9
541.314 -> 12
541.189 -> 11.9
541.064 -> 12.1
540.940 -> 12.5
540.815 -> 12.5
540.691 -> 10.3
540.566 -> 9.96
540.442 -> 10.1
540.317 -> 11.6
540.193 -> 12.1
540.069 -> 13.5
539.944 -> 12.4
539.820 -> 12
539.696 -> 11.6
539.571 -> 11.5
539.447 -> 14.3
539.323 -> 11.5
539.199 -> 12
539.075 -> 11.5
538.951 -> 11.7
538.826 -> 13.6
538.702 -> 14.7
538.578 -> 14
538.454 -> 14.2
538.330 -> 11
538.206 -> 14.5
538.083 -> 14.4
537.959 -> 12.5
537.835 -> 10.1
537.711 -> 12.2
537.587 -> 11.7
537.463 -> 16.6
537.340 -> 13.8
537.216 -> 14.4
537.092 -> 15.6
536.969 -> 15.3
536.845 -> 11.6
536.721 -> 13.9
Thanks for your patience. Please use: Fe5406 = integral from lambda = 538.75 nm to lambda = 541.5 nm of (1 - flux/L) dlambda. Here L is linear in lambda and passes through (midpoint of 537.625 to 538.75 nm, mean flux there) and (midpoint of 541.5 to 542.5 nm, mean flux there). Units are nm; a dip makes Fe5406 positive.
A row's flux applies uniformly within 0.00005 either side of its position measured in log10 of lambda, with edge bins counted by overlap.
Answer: 0.274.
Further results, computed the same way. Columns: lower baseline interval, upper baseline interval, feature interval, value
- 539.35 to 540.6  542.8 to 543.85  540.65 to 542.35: -0.09 nm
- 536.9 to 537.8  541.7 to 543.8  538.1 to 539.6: 0.08 nm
